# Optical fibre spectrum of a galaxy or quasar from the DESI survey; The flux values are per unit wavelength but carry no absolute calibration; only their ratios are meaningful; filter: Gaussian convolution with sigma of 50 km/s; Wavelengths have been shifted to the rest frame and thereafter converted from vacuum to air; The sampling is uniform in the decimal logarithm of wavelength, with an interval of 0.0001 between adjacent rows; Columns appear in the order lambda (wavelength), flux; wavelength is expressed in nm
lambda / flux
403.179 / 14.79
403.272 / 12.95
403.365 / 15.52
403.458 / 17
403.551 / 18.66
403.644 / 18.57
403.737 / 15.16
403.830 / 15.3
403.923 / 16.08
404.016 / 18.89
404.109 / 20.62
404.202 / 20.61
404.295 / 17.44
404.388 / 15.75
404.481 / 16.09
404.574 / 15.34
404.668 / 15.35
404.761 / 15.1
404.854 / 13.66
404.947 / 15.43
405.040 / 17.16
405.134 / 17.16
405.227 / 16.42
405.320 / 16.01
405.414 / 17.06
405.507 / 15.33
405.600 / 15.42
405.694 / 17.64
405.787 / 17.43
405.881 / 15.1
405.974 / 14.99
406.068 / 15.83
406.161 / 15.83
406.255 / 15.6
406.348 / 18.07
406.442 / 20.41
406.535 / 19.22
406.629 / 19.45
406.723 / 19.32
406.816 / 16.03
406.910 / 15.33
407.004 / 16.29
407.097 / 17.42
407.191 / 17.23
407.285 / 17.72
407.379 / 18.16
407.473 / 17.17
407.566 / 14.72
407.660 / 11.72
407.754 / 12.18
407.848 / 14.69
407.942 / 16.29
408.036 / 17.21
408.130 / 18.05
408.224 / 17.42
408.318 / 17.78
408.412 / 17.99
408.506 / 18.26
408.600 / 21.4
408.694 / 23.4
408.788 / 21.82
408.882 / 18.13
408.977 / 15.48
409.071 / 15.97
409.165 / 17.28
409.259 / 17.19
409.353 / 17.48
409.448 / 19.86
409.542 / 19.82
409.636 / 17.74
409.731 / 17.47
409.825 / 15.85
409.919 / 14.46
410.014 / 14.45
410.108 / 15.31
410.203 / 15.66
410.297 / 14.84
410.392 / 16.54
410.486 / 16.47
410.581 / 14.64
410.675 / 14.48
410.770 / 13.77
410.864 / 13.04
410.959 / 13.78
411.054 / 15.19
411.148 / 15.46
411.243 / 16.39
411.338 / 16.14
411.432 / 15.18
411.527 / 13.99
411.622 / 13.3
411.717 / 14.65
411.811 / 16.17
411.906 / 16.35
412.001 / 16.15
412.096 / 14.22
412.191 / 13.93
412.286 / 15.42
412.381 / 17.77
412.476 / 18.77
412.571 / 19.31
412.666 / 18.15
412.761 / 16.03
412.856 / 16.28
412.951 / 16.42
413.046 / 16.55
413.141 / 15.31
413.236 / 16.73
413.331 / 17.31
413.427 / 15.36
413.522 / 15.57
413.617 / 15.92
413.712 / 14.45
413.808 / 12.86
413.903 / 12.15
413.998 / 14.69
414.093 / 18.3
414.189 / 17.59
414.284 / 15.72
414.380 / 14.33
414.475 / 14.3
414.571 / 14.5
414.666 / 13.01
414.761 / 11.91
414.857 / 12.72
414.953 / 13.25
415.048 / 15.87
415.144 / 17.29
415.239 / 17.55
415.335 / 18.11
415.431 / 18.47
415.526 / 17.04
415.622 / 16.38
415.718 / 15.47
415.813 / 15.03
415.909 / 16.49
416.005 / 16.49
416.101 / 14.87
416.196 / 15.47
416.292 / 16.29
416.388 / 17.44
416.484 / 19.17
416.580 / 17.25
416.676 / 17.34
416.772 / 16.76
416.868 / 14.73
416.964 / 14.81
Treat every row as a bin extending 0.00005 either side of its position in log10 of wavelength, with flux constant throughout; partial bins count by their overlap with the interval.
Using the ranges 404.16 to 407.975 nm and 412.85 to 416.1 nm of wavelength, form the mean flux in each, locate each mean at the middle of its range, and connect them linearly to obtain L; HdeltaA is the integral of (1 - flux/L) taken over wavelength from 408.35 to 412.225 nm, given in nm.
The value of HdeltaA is -0.09 nm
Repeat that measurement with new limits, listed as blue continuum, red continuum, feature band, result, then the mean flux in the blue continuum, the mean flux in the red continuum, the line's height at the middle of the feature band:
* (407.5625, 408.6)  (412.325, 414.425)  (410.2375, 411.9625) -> 0.13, 16.3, 16.2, 16.2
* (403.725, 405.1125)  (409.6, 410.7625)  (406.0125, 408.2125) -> -0.08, 16.6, 15.6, 16.1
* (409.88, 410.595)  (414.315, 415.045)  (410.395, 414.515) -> -0.32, 15.3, 13.6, 14.5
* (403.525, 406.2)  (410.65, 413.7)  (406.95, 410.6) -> -0.20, 16.5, 15.7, 16.1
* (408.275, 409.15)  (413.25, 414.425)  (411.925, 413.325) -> -0.03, 18.9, 15.4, 16.2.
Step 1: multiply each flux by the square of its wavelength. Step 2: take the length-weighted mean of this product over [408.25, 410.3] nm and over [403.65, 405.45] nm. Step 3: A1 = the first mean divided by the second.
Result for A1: 1.1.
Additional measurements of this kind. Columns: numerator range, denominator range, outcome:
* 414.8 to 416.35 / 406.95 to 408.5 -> 1.01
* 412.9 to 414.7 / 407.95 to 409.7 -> 0.85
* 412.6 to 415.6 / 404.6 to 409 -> 0.96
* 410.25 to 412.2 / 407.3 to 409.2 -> 0.88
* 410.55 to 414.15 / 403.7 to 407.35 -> 0.96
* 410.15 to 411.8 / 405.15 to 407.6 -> 0.90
